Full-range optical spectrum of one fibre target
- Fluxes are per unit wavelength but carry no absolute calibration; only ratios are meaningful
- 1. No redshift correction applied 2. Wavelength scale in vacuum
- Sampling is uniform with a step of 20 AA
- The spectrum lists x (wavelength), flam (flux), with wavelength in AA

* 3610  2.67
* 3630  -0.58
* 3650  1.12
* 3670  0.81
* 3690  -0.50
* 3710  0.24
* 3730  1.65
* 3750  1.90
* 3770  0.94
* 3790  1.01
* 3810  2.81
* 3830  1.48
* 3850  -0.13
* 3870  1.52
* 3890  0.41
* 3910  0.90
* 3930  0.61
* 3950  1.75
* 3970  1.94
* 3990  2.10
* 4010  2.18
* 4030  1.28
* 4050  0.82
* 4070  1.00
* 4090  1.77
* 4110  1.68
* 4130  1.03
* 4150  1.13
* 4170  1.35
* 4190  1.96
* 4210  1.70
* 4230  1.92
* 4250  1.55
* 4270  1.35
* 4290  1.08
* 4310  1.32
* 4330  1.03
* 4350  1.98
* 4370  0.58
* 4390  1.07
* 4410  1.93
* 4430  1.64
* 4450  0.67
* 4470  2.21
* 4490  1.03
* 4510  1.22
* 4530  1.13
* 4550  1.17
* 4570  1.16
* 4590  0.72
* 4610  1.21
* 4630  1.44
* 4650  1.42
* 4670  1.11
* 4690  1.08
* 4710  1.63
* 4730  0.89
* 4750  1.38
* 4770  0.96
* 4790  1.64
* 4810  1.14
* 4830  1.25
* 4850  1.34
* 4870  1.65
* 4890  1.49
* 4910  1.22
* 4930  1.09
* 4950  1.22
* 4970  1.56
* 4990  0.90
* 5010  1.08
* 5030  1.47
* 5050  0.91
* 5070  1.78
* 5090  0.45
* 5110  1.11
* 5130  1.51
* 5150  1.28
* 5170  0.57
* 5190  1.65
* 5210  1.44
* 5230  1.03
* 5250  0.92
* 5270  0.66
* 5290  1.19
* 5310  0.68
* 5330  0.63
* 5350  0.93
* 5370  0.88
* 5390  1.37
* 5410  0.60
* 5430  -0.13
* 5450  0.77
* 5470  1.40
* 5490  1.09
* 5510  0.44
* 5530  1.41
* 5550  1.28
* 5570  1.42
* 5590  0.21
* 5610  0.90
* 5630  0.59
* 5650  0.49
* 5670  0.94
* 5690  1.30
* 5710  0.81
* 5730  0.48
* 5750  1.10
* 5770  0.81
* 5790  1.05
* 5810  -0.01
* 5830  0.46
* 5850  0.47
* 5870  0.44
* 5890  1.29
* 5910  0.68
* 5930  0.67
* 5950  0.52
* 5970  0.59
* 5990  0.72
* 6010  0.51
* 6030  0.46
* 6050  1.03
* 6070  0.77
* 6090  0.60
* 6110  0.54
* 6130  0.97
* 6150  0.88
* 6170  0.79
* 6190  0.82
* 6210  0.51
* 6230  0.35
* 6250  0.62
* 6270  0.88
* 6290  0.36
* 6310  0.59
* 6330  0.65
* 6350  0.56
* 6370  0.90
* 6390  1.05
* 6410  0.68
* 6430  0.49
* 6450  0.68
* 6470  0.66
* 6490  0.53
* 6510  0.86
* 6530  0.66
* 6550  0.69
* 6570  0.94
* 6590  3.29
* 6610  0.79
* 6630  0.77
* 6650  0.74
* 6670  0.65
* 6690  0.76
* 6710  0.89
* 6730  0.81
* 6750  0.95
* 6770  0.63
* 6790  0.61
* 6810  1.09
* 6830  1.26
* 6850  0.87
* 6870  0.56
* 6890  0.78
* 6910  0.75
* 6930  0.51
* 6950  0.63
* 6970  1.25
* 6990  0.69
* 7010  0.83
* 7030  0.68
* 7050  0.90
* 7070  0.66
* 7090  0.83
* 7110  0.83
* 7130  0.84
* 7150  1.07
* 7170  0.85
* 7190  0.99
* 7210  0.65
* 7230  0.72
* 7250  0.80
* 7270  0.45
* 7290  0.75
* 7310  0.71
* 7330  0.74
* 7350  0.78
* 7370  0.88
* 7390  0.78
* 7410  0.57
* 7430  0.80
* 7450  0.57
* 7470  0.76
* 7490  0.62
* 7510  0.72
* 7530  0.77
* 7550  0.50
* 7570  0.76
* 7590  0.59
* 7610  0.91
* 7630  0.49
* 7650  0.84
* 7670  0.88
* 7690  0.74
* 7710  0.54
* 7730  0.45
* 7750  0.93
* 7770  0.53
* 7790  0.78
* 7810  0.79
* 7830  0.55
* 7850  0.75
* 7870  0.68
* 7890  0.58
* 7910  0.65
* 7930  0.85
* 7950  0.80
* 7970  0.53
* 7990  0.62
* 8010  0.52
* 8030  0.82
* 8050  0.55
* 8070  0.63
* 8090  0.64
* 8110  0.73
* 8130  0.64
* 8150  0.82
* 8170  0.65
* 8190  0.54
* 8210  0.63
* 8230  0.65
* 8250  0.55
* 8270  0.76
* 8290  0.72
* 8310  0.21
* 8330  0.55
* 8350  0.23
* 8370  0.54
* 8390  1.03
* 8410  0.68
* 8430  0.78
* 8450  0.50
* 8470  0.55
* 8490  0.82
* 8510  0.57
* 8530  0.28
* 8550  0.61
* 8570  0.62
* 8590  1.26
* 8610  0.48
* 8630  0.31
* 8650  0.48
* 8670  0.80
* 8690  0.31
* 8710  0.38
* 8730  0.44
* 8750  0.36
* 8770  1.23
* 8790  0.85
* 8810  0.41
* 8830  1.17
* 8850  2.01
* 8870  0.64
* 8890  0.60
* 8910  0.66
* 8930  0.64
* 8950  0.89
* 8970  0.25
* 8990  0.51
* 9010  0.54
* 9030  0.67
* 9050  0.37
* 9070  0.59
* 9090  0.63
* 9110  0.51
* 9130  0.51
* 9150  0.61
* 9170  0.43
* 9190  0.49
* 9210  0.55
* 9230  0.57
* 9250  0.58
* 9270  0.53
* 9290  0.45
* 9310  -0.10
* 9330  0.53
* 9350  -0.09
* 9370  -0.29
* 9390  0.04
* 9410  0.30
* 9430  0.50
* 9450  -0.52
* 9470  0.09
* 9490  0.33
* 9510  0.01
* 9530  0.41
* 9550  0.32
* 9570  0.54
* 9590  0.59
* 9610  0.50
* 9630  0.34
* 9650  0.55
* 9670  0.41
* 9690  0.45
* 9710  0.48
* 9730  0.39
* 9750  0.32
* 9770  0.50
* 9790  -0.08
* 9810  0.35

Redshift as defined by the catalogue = 0.77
